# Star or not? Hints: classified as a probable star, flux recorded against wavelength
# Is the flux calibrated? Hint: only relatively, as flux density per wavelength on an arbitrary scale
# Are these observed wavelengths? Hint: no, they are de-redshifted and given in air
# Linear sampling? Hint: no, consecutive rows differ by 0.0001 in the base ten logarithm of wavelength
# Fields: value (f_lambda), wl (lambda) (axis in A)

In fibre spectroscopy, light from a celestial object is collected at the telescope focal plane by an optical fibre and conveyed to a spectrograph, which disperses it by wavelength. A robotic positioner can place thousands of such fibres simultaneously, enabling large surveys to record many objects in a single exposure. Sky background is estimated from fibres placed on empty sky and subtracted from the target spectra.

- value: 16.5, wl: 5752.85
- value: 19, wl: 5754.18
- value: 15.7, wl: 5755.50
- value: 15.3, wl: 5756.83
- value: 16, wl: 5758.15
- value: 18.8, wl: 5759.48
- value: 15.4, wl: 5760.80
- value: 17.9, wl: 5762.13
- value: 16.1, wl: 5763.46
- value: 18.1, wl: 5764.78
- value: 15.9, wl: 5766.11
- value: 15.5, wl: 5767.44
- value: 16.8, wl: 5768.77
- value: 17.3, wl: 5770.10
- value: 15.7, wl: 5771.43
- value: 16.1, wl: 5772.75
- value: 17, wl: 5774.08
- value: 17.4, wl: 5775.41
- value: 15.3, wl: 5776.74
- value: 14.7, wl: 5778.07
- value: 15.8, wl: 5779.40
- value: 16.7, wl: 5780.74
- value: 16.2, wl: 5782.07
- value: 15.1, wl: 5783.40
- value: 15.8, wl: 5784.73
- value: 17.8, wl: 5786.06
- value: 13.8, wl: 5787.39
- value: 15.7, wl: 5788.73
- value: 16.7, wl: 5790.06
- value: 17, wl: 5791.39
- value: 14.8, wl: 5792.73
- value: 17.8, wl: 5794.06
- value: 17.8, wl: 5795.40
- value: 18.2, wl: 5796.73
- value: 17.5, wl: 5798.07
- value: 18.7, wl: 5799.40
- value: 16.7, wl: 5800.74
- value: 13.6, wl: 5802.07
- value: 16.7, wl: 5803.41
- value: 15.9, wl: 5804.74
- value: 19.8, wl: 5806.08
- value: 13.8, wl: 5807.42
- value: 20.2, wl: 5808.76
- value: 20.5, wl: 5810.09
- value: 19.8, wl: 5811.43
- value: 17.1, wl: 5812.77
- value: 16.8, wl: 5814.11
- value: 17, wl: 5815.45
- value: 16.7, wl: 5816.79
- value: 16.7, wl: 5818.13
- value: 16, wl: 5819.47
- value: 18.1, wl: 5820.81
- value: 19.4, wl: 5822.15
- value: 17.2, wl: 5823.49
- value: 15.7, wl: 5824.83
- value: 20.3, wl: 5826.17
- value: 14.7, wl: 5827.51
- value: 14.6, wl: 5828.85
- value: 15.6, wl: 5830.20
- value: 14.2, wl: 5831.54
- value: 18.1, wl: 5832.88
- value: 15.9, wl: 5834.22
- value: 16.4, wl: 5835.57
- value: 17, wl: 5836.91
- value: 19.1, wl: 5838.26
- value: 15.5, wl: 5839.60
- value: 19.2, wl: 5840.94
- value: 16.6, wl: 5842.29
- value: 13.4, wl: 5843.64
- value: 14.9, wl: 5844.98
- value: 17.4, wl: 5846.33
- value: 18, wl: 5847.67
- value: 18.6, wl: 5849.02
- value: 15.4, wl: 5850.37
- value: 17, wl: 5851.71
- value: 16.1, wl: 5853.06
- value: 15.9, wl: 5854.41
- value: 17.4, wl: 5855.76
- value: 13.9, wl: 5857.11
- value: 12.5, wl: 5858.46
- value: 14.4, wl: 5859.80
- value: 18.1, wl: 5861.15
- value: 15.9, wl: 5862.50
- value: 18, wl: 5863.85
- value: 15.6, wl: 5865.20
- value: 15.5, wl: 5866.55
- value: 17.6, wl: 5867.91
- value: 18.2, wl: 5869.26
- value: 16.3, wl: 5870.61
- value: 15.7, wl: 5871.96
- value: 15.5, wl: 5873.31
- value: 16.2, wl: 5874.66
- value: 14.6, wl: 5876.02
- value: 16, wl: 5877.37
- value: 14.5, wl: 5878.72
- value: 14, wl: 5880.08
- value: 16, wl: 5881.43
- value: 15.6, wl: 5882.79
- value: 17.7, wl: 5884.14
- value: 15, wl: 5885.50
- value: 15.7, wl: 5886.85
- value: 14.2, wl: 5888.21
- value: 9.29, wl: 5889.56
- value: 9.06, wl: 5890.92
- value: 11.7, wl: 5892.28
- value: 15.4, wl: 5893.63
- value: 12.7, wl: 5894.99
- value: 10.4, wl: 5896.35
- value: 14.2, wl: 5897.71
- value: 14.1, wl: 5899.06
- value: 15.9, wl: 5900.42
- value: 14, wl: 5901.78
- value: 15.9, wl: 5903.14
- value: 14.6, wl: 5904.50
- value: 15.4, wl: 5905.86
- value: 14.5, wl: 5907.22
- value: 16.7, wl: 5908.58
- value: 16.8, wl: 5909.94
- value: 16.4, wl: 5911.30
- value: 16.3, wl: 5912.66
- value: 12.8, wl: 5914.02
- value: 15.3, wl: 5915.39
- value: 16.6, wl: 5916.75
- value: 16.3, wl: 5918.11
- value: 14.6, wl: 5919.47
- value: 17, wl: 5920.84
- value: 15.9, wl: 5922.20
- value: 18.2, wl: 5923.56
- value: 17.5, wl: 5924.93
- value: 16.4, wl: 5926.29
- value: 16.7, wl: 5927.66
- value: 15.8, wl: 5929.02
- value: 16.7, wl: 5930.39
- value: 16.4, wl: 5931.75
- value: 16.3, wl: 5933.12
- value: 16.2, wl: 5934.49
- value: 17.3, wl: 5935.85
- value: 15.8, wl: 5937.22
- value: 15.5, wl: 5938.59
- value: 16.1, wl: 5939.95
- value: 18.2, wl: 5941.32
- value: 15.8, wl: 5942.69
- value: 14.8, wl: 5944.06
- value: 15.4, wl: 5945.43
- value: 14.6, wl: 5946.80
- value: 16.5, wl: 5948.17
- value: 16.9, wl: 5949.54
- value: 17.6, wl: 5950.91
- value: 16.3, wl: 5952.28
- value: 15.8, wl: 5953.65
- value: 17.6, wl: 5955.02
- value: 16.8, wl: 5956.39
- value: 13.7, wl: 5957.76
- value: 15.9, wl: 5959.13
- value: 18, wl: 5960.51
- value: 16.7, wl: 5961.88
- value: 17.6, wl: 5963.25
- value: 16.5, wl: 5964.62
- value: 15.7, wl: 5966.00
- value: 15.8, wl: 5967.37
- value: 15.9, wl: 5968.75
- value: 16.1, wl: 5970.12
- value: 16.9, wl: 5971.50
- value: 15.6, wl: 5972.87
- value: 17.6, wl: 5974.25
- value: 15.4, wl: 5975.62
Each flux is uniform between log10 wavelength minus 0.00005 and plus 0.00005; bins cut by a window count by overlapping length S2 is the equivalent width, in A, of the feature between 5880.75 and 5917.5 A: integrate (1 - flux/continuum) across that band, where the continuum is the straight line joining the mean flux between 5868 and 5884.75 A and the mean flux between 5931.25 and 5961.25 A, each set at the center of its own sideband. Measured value 3.4 A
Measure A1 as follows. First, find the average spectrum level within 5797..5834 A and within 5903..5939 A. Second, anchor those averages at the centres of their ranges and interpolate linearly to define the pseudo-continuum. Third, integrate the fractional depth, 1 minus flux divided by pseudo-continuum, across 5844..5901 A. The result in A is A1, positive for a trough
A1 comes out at 4.6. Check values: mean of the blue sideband 17.1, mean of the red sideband 16.1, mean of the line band 15.2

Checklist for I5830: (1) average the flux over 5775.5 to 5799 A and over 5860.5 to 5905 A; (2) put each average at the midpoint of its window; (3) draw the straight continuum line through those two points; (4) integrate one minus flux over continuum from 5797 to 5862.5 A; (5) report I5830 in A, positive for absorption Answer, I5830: -4.3 A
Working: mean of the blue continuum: 16.3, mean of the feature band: 16.8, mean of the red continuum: 14.9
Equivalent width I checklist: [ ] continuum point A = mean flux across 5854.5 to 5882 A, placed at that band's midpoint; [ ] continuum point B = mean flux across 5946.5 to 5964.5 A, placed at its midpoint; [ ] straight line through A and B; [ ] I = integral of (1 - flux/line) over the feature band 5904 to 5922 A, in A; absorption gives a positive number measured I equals 0.6 A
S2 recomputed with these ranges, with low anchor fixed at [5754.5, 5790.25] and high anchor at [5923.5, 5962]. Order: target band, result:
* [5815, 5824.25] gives -0.6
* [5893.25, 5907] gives 1.8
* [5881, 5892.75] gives 1.8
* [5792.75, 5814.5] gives -1.6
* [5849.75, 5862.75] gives 0.5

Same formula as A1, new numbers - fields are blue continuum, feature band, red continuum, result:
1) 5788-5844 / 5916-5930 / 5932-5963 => -0.1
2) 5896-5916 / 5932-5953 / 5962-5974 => -0.6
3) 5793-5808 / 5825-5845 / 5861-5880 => 0.2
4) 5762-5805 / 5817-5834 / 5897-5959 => -0.4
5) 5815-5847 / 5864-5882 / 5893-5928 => 0.1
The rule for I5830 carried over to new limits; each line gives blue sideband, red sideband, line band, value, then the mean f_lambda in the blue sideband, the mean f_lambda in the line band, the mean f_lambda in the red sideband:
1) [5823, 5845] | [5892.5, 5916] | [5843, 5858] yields -0.1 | 16.4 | 16.1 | 14.7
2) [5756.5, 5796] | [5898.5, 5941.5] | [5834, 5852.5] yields -0.7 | 16.3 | 16.8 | 16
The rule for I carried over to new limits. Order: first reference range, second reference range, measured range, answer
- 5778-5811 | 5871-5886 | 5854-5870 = -0.3 A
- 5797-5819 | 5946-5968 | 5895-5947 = 2.8 A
